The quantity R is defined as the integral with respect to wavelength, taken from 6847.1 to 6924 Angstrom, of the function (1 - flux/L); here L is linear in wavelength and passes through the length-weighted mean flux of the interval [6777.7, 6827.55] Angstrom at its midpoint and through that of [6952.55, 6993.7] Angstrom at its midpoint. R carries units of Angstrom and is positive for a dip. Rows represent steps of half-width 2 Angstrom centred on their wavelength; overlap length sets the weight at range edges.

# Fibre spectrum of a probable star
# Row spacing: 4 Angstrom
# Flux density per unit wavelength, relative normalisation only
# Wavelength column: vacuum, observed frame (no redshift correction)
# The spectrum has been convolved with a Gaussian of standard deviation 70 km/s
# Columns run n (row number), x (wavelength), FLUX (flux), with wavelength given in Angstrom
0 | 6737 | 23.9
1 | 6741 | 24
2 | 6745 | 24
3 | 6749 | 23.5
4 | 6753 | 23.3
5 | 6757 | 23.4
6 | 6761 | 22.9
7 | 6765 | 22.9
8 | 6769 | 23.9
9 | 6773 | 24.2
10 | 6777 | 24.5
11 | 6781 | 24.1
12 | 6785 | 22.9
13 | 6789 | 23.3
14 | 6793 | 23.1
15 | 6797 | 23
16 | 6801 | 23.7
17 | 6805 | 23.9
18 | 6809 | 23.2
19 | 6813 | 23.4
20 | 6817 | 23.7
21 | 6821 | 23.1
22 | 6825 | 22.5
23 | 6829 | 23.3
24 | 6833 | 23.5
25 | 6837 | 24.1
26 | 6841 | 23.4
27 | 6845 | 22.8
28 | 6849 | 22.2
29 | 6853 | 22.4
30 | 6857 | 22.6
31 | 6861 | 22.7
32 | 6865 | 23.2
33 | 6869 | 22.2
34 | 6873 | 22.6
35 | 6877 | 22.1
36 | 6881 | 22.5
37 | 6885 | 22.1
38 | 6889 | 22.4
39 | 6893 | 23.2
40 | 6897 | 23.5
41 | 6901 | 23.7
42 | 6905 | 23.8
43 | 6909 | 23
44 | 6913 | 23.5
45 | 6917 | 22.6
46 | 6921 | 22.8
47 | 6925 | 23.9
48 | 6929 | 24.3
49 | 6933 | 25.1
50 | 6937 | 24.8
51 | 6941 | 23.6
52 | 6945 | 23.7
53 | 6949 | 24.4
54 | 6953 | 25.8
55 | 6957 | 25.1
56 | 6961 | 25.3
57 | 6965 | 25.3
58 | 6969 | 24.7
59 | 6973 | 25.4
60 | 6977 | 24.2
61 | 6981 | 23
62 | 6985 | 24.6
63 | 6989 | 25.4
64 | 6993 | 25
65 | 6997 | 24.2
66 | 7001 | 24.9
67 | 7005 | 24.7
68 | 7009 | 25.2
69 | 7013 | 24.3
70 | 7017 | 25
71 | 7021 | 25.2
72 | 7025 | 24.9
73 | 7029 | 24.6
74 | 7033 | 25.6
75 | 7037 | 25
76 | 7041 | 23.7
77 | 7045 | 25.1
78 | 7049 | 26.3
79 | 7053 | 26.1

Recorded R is 4.1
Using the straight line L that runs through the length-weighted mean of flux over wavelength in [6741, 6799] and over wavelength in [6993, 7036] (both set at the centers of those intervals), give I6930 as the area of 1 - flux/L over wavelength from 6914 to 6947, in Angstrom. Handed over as 0.8 Angstrom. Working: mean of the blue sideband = 23.5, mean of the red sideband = 24.9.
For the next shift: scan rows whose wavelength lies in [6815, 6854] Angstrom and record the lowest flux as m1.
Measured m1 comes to 22.2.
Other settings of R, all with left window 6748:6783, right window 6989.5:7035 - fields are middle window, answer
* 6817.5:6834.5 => 0.6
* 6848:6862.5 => 1.0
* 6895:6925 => 1.3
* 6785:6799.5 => 0.4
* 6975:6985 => 0.4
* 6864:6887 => 1.7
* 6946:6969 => -0.4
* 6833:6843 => 0.1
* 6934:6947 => 0.2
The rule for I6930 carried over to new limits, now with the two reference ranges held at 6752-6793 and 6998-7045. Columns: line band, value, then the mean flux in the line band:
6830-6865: 1.4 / 23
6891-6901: 0.3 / 23.4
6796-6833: 0.6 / 23.3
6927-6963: -0.4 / 24.7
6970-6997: 0.1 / 24.6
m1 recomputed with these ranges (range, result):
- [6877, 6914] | 22.1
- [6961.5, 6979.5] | 24.2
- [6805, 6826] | 22.5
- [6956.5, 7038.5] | 23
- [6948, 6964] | 24.4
